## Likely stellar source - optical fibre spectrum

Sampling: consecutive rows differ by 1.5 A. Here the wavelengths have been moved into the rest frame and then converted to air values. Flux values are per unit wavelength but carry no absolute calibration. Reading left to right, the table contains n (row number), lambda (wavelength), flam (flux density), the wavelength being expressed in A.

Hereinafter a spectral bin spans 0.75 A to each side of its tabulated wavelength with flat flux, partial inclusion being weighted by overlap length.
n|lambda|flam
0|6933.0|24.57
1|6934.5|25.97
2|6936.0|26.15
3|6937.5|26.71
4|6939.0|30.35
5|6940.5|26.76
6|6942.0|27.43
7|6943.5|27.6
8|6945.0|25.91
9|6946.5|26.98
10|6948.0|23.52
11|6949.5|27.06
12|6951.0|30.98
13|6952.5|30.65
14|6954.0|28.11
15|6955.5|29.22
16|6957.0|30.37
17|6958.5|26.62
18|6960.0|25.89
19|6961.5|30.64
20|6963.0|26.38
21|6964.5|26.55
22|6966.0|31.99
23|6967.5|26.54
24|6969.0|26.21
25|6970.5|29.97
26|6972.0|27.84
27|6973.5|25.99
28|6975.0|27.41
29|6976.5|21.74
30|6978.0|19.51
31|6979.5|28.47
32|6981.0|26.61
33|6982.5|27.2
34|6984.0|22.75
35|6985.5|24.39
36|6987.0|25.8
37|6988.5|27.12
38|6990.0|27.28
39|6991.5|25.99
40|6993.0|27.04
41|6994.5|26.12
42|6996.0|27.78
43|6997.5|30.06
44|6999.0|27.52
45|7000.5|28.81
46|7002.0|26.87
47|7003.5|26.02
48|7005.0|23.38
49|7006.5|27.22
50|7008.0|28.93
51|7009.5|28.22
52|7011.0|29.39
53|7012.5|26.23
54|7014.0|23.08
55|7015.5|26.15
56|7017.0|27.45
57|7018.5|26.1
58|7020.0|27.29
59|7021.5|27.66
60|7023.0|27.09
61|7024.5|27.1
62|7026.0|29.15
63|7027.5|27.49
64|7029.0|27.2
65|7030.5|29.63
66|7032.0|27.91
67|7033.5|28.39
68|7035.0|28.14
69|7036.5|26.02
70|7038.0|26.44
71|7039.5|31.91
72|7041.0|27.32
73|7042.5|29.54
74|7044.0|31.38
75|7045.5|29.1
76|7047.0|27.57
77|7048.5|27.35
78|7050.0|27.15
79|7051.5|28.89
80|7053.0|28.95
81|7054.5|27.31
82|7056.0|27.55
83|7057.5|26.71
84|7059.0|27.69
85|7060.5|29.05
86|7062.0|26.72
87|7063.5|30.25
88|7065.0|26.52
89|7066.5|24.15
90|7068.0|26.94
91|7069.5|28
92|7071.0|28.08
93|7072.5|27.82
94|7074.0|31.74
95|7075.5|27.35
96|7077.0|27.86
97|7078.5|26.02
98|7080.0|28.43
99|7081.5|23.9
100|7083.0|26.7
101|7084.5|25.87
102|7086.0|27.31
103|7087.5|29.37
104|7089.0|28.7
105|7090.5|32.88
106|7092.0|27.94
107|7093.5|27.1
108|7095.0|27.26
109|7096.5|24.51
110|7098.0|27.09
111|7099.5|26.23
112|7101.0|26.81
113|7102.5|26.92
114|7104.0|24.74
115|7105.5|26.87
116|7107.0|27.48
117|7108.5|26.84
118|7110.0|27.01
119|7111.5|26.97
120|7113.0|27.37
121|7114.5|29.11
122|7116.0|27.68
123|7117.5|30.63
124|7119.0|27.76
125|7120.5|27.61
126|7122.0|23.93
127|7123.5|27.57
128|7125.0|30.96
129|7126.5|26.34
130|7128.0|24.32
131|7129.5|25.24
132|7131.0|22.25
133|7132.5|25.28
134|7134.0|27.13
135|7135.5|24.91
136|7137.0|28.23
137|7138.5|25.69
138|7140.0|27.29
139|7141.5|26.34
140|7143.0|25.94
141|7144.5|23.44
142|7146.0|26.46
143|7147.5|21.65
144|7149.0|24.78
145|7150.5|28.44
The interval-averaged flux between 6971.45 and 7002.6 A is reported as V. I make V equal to 26.3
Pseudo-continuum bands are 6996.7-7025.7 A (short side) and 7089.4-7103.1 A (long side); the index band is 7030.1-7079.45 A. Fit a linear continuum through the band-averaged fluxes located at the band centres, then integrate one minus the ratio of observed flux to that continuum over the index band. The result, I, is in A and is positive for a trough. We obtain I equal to -1.3 A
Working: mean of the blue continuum 27.1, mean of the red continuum 27.5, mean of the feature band 28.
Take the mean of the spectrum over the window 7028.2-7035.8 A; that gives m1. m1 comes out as 28.2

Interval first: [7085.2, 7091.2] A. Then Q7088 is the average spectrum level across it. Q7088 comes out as 29.5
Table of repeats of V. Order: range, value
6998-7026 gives 27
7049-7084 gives 27.5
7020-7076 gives 28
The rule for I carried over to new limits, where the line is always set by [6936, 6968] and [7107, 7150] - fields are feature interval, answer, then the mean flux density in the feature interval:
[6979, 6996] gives 0.8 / 26.3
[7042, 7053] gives -0.7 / 28.7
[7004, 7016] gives 0.4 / 26.6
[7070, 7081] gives -0.5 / 28.1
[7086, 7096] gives -0.7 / 28.6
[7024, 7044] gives -0.8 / 28.3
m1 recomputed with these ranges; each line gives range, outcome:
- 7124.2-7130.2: 26.7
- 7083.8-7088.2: 27.5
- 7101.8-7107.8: 26.5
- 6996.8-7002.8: 28.3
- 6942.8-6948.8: 26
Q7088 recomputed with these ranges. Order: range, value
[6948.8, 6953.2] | 29.6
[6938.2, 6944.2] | 28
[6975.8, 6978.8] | 20.7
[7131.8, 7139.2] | 26.3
